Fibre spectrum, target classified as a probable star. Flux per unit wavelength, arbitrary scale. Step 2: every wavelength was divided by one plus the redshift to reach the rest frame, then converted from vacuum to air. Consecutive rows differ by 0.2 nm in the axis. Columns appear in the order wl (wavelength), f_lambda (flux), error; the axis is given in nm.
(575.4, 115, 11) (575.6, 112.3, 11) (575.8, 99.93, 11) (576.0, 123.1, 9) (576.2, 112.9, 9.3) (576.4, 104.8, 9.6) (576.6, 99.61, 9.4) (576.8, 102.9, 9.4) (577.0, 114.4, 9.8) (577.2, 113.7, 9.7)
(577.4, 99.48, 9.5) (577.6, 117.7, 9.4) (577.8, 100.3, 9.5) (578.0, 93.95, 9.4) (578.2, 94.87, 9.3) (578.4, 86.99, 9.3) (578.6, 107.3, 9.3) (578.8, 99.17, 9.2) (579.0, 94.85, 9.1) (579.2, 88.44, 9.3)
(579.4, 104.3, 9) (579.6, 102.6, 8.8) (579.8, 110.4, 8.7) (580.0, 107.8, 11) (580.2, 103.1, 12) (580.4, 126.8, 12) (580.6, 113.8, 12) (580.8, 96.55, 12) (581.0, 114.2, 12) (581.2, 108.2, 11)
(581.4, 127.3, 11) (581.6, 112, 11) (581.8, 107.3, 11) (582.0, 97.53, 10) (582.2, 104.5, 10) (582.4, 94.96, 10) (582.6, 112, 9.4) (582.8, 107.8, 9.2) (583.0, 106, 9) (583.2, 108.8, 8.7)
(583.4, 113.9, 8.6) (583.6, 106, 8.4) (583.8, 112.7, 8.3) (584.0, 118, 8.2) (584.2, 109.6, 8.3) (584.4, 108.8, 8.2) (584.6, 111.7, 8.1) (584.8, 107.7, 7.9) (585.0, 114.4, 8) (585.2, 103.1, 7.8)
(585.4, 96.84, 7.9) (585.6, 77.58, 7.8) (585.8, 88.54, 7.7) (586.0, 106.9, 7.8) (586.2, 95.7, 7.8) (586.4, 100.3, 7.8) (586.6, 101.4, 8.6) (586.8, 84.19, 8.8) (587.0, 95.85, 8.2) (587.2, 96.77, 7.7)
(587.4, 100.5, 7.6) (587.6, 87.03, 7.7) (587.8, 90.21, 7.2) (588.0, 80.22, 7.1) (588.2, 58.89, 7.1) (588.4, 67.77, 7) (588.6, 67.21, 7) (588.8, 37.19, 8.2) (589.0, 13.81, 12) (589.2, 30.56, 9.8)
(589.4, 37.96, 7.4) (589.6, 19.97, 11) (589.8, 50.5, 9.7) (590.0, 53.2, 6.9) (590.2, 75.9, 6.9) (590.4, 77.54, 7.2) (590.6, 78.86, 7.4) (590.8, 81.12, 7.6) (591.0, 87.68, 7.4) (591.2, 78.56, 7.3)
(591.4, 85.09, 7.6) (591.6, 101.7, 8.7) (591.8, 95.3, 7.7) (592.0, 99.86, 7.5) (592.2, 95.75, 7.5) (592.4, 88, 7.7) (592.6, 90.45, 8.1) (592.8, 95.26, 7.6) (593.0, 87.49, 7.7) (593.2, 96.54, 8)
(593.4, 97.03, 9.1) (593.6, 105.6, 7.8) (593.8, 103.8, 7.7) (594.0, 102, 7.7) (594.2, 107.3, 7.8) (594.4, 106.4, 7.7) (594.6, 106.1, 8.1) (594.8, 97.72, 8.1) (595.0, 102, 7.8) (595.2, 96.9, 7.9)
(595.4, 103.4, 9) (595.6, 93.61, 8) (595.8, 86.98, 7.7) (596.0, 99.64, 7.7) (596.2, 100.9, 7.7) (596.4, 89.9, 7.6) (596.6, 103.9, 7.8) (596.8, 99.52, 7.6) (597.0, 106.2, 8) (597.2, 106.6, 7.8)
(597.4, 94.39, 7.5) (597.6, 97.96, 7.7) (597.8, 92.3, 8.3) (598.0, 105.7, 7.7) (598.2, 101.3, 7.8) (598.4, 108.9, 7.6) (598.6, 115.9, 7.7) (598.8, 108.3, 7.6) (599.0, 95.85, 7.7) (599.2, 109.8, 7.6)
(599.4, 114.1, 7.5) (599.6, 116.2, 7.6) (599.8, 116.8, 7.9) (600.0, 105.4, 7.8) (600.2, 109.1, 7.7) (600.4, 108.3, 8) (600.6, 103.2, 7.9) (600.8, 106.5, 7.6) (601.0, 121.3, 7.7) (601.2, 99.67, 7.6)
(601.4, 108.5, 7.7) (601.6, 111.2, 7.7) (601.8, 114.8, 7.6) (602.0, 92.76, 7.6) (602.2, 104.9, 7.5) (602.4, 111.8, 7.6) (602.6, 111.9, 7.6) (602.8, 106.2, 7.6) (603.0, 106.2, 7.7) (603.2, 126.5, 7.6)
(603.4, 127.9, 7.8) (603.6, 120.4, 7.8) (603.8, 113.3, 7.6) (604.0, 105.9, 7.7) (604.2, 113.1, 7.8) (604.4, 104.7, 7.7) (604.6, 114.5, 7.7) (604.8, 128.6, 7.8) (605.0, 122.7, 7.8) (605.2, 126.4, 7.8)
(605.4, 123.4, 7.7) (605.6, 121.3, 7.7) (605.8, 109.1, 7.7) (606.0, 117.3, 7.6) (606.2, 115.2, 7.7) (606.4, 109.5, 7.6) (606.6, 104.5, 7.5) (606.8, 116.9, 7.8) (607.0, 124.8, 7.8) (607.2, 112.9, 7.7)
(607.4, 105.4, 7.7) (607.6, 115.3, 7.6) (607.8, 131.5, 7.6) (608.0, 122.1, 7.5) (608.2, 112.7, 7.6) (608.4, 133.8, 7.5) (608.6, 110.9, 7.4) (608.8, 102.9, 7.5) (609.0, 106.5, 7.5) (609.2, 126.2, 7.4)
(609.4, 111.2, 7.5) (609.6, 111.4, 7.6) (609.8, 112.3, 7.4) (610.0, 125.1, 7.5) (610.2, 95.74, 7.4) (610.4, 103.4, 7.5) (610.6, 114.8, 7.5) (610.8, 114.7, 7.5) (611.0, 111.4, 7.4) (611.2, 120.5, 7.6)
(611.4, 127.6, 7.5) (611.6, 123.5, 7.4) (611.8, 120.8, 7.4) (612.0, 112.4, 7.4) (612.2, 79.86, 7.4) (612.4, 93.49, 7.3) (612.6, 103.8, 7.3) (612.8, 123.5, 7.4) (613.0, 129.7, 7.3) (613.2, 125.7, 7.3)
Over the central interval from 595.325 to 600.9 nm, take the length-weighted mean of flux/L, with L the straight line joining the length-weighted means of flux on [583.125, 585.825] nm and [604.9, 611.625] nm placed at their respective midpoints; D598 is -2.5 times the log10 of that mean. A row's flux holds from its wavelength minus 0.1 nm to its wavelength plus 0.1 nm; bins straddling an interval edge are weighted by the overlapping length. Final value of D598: 0.08 mag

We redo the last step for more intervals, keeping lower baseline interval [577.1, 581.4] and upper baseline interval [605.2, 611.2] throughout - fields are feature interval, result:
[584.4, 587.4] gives 0.08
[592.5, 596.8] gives 0.12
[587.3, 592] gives 0.50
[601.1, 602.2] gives 0.07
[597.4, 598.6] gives 0.10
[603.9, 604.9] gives 0.00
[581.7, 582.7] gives 0.02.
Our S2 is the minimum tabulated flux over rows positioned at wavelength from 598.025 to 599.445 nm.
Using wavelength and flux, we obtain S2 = 95.85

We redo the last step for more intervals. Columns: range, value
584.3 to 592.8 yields 13.81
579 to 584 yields 88.44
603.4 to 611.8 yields 95.74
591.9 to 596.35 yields 86.98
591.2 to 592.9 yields 78.56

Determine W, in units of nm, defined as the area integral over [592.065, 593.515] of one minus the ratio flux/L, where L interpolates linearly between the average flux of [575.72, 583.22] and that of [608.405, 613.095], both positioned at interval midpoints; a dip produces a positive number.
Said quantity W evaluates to 0.21 nm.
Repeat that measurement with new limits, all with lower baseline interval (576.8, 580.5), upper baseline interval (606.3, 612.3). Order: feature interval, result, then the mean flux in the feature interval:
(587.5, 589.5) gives 0.93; 57.1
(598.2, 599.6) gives 0.02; 109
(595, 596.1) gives 0.13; 96.6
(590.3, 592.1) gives 0.34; 87.3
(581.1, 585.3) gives -0.16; 109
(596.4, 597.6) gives 0.10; 101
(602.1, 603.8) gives -0.04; 114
